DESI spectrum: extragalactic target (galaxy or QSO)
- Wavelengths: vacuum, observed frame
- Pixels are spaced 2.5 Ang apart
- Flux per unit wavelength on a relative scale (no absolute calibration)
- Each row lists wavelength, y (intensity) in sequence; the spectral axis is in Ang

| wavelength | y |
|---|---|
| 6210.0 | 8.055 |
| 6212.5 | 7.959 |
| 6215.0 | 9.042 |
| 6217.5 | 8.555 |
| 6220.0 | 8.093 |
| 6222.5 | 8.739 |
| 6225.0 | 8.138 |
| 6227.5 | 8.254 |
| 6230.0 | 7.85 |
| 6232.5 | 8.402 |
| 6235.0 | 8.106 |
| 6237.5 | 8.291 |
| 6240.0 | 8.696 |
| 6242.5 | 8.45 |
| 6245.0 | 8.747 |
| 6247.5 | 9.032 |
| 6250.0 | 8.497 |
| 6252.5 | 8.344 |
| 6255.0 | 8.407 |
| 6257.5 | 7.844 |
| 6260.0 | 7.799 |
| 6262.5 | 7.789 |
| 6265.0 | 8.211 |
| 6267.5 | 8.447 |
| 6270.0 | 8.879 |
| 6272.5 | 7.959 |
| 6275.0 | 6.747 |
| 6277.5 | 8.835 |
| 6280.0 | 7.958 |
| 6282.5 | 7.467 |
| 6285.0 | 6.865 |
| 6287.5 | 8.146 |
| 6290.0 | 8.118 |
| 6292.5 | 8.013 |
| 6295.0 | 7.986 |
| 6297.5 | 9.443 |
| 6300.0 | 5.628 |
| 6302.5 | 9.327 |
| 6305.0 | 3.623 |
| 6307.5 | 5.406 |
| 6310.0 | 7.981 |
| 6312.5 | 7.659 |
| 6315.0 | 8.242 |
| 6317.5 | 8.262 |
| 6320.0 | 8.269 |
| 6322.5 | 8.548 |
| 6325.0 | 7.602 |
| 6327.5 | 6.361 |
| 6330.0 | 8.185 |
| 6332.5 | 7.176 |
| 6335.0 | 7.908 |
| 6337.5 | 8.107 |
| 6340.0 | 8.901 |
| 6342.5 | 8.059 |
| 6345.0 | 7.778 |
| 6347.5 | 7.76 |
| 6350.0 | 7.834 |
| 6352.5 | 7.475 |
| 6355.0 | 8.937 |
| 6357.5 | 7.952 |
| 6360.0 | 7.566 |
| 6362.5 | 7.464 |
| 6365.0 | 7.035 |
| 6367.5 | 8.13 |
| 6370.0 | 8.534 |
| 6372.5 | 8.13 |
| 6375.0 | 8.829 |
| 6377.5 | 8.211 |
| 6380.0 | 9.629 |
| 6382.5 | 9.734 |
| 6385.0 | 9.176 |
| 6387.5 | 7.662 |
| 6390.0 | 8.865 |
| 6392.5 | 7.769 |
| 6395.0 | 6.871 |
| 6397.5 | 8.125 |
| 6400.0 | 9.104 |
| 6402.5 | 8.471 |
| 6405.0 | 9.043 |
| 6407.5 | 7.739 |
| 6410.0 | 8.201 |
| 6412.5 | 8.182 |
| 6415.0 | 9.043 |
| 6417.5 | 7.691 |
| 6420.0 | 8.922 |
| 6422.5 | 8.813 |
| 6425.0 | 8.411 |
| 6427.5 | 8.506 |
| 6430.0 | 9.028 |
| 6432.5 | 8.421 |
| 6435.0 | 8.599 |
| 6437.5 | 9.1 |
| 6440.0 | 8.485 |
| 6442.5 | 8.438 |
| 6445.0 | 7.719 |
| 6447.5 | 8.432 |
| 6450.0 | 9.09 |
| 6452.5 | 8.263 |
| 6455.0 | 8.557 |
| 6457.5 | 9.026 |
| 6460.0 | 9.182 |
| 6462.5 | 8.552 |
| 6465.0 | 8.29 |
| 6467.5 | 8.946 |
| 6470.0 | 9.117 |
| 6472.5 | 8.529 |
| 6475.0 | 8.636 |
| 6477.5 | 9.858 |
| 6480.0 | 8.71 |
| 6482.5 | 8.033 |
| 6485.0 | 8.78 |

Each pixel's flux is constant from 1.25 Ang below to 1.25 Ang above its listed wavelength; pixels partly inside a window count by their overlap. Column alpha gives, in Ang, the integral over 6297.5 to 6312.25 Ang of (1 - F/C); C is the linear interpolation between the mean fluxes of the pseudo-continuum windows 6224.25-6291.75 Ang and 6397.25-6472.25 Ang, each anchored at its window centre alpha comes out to 2.7 Ang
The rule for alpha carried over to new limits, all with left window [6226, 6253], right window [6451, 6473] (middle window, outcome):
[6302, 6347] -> 4.9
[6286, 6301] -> 1.0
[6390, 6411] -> 1.1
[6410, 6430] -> 0.3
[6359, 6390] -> 0.9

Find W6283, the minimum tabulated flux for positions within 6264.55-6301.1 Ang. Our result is 5.628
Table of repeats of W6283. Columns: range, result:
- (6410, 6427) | 7.691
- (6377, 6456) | 6.871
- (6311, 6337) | 6.361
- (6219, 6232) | 7.85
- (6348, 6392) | 7.035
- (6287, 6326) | 3.623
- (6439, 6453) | 7.719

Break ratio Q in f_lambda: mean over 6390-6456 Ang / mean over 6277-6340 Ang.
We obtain 1.1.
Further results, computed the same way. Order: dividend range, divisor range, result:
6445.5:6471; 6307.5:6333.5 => 1.13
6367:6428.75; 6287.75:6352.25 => 1.10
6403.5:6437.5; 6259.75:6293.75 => 1.07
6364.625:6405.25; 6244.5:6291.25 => 1.04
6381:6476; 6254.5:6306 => 1.10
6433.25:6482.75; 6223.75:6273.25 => 1.05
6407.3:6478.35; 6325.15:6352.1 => 1.11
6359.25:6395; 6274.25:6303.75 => 1.05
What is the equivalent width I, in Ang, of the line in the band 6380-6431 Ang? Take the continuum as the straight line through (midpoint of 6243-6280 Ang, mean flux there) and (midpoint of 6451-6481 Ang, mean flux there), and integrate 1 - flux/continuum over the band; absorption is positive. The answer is 0.9 Ang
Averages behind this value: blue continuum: 8.25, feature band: 8.49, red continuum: 8.81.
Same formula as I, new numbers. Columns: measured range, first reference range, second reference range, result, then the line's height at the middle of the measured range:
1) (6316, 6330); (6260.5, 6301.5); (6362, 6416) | 0.4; 8.09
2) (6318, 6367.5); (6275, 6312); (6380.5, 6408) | 0.6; 7.95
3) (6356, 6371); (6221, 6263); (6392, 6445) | 1.1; 8.39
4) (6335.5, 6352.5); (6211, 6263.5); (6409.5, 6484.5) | 0.9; 8.49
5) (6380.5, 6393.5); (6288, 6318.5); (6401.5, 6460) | -0.9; 8.18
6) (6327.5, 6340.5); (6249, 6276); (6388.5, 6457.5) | 0.6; 8.25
